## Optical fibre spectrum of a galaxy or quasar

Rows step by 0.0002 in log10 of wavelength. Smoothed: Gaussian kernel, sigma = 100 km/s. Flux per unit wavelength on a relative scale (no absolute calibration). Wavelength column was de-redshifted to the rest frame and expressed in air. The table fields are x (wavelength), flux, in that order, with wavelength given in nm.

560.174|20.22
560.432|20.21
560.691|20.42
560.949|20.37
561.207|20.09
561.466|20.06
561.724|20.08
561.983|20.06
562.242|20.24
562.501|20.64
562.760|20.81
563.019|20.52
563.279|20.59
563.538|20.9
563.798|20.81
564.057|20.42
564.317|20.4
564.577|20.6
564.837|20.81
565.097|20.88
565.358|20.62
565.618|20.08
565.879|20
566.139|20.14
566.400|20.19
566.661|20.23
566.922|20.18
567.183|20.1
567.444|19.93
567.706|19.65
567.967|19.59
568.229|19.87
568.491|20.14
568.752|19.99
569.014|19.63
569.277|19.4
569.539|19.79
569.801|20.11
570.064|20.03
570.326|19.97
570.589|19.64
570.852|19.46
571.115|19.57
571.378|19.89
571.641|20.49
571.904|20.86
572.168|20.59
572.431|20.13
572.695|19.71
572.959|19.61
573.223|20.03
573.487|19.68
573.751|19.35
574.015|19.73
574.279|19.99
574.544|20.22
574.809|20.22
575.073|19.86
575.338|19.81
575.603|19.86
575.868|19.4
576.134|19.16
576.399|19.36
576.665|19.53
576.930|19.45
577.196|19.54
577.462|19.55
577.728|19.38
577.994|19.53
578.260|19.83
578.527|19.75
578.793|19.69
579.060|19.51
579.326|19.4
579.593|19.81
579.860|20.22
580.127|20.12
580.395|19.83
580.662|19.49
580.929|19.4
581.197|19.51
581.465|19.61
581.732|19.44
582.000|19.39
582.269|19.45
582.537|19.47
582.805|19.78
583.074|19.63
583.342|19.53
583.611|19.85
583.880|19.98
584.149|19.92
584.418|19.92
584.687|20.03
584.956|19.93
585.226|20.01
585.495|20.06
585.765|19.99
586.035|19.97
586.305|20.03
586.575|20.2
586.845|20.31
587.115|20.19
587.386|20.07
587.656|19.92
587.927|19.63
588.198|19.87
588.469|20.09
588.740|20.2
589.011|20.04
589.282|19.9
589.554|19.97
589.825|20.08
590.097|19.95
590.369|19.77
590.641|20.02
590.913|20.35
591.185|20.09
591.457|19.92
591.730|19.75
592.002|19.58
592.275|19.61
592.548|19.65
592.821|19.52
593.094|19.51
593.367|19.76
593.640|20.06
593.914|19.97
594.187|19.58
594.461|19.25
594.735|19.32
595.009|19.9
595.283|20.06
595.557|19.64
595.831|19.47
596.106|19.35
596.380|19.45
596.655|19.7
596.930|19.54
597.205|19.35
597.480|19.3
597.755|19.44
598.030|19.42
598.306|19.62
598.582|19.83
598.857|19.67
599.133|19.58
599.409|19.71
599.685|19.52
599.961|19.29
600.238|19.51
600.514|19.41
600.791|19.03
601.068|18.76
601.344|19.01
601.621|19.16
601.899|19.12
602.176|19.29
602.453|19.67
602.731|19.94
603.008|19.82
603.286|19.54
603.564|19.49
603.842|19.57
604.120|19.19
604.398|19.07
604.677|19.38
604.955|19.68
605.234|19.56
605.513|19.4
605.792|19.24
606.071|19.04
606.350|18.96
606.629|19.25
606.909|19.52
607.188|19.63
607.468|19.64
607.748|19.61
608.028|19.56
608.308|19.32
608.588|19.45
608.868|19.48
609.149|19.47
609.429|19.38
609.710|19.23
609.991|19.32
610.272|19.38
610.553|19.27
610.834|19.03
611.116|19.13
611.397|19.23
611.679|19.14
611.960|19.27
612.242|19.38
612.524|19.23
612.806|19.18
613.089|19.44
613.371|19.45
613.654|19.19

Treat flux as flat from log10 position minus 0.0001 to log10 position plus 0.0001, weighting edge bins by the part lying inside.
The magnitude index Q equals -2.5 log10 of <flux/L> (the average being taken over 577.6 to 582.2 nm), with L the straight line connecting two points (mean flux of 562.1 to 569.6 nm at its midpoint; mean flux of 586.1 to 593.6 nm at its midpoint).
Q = 0.02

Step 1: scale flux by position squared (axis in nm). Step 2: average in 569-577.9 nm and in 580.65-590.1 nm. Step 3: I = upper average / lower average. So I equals 1.0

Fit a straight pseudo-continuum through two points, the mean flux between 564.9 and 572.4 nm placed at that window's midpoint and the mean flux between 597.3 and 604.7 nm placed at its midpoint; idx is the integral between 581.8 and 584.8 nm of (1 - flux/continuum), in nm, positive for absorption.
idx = 0.01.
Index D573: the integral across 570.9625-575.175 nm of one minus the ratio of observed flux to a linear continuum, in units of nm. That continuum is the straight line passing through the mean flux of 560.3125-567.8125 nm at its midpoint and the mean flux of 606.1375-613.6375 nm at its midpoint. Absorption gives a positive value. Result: 0.03 nm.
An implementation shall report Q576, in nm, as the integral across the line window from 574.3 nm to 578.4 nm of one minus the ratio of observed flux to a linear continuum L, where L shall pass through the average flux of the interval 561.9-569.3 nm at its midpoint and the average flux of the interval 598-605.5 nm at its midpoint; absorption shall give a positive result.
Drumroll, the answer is 0.07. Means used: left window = 20.3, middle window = 19.7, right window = 19.4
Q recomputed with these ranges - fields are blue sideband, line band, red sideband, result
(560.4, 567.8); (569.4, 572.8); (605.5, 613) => 0.01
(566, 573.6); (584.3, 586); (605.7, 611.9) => -0.02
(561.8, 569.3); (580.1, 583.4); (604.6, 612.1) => 0.02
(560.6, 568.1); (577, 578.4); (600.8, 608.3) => 0.03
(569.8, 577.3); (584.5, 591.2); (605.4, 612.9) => -0.02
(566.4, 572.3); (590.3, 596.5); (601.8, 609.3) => -0.01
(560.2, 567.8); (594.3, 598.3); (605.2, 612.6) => 0.01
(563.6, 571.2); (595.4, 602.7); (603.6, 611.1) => 0.01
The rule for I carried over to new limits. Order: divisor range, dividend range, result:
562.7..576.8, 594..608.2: 1.08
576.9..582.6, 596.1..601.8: 1.06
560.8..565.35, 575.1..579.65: 1.00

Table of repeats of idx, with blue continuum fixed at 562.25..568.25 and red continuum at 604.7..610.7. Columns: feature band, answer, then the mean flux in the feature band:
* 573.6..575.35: 0.022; 19.9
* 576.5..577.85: 0.040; 19.5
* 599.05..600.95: 0.014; 19.4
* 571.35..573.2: 0.000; 20.2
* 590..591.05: -0.013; 20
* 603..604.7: 0.007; 19.4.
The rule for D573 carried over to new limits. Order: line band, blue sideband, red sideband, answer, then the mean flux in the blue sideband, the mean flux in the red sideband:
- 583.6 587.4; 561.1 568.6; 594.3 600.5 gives -0.04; 20.3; 19.5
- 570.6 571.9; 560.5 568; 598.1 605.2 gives 0.01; 20.3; 19.4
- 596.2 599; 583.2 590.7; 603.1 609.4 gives 0.02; 20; 19.4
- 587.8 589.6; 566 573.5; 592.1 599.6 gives -0.02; 20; 19.6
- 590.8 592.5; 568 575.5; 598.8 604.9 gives -0.03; 19.9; 19.4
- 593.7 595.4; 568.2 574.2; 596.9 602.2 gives -0.02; 19.9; 19.4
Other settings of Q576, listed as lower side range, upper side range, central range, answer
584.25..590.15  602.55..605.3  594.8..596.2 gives 0.01 nm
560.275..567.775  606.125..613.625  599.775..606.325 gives 0.05 nm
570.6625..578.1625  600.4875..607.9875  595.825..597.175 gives 0.00 nm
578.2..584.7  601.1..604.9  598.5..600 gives -0.01 nm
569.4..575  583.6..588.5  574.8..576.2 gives 0.02 nm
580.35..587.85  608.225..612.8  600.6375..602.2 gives 0.03 nm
